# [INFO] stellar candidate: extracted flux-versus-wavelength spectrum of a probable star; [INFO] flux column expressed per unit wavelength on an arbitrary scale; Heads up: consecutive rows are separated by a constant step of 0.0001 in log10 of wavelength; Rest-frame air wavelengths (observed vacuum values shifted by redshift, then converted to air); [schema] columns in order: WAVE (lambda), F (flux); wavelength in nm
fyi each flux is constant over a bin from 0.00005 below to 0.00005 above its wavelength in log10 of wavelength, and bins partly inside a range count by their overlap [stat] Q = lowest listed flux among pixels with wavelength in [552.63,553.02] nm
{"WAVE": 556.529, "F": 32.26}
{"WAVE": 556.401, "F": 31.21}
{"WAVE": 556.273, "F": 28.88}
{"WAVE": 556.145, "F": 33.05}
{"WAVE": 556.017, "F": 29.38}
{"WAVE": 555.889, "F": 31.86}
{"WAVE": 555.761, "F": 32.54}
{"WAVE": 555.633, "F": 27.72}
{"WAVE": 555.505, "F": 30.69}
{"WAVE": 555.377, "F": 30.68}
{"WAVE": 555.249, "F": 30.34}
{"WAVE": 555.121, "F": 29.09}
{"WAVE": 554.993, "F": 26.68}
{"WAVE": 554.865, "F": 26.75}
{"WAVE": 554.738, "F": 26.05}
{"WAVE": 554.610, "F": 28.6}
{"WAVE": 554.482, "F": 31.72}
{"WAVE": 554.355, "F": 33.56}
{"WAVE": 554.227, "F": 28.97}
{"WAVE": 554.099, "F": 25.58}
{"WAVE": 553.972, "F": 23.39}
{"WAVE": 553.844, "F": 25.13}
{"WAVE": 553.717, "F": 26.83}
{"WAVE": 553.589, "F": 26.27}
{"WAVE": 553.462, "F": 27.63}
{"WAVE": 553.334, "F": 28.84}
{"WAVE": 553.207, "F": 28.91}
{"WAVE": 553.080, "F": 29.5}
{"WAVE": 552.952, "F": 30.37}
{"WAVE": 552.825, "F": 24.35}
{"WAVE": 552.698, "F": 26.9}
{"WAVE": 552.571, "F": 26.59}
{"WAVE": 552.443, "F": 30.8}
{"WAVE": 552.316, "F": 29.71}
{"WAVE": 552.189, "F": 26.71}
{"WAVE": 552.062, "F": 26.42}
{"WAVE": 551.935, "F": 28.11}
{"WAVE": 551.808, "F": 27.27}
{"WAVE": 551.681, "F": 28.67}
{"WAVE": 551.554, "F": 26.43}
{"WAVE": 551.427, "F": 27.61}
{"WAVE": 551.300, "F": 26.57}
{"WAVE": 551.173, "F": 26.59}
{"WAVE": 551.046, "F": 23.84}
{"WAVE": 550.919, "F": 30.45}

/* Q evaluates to 24.35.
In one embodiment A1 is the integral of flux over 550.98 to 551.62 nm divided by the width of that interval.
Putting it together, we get 26.2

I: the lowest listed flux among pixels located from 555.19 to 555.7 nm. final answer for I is 27.72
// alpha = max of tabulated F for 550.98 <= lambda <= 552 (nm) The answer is 28.67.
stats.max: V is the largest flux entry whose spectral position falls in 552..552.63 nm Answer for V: 30.8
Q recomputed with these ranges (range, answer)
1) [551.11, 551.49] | 26.57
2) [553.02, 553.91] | 25.13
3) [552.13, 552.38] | 26.71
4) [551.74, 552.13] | 26.42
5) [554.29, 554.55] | 31.72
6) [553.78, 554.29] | 23.39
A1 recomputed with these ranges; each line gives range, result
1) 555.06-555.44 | 30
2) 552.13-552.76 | 28.1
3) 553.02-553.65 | 28.3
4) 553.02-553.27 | 29.2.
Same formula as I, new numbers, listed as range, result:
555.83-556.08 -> 29.38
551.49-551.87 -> 26.43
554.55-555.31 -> 26.05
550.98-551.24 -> 23.84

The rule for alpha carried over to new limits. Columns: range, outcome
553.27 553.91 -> 28.84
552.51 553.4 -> 30.37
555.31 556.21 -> 33.05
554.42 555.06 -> 31.72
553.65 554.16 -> 26.83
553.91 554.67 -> 33.56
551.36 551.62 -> 27.61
